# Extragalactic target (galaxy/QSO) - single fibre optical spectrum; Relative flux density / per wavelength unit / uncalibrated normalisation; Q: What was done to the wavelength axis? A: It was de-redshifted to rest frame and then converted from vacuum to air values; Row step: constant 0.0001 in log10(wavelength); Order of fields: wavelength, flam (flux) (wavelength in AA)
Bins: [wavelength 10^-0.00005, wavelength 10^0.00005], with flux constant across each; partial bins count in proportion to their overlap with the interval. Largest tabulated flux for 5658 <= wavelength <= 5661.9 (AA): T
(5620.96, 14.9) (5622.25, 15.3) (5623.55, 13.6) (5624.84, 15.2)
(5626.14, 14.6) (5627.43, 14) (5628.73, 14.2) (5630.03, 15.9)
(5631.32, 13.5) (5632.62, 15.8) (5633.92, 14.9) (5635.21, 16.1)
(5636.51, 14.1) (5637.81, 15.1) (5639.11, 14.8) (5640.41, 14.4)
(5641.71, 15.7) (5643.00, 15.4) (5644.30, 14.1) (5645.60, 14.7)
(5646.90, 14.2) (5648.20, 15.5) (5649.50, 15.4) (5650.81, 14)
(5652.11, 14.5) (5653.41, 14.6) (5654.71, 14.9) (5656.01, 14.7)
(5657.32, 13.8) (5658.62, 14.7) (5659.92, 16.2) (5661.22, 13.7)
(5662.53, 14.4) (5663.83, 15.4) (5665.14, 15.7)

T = 16.2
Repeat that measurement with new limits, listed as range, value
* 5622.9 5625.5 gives 15.2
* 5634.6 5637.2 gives 16.1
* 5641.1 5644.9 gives 15.7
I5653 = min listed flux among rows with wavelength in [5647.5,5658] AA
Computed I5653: 13.8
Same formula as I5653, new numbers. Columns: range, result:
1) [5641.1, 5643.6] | 15.4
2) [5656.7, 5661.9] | 13.7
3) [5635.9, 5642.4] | 14.1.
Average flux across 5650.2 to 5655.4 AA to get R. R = 14.5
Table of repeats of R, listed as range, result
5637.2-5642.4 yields 15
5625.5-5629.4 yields 14.3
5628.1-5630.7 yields 15.1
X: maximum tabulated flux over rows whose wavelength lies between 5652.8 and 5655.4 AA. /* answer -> 14.9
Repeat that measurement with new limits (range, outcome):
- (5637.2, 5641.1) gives 15.1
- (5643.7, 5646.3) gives 14.7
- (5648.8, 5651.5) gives 15.4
